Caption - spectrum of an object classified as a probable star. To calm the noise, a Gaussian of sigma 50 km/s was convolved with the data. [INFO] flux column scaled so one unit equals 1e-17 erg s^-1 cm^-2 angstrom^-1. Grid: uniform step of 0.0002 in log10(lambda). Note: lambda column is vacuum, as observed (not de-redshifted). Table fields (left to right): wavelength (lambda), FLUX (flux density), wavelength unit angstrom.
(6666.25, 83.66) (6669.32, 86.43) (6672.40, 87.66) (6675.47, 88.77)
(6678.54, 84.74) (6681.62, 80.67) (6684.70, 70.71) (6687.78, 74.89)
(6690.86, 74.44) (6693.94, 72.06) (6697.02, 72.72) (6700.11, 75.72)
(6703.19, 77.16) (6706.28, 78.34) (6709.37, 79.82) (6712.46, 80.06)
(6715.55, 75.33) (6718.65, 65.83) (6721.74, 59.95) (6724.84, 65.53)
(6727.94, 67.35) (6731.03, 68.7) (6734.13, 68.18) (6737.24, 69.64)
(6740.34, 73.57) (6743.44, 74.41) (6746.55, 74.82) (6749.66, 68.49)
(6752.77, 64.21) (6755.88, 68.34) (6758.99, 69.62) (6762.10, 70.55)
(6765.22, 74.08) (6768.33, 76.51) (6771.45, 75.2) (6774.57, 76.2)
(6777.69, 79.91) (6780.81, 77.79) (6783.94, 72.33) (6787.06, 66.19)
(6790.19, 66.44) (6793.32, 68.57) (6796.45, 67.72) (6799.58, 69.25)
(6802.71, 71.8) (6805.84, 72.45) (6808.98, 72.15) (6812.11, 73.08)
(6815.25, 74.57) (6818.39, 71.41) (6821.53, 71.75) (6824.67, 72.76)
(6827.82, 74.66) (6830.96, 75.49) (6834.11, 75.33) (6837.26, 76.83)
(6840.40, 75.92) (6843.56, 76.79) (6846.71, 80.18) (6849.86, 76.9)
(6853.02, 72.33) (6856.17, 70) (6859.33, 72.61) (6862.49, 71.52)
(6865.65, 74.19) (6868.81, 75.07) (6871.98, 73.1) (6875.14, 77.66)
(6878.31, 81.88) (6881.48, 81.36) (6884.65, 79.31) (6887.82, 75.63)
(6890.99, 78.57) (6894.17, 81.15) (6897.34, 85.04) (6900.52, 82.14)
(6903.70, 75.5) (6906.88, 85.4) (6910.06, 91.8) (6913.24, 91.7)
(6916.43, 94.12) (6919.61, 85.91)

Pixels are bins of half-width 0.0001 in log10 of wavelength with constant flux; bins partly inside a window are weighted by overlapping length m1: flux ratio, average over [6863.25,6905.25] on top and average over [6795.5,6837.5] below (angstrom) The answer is 1.08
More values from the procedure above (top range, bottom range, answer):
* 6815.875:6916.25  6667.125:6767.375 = 1.05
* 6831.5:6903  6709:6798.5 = 1.08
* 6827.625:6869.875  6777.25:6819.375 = 1.05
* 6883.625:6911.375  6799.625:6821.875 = 1.13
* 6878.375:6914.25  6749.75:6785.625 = 1.13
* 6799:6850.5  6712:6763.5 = 1.07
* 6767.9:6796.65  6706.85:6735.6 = 1.03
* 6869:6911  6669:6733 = 1.07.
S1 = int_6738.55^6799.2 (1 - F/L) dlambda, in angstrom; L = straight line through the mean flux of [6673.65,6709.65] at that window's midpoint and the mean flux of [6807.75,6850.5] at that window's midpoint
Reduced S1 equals 3.4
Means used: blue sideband 77.5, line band 71.8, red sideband 74.8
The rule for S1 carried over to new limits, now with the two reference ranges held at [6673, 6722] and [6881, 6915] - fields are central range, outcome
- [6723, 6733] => 1.3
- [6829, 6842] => 0.8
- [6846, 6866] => 1.9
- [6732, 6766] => 3.3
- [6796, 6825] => 2.9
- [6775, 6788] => 0.7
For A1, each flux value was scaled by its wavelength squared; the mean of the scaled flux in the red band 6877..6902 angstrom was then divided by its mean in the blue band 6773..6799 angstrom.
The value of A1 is 1.16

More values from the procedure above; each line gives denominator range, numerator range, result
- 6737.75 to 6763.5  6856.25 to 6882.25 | 1.11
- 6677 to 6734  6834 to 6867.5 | 1.06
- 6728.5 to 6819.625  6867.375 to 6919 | 1.19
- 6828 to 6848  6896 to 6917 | 1.15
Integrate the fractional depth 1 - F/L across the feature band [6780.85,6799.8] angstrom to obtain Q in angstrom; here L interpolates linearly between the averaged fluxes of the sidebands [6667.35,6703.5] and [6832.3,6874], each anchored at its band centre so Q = 1.8 angstrom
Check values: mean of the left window 78.9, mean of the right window 74.7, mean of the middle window 69.1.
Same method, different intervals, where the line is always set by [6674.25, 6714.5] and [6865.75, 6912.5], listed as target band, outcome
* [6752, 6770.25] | 1.8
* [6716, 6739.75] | 3.3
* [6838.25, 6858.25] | 1.1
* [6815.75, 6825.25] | 0.9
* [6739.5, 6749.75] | 0.6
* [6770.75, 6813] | 3.7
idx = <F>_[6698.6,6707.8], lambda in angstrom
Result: 77.1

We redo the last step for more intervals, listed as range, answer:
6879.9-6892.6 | 78.7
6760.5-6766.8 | 72.4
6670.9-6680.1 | 87.1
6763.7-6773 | 75.3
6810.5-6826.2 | 72.7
